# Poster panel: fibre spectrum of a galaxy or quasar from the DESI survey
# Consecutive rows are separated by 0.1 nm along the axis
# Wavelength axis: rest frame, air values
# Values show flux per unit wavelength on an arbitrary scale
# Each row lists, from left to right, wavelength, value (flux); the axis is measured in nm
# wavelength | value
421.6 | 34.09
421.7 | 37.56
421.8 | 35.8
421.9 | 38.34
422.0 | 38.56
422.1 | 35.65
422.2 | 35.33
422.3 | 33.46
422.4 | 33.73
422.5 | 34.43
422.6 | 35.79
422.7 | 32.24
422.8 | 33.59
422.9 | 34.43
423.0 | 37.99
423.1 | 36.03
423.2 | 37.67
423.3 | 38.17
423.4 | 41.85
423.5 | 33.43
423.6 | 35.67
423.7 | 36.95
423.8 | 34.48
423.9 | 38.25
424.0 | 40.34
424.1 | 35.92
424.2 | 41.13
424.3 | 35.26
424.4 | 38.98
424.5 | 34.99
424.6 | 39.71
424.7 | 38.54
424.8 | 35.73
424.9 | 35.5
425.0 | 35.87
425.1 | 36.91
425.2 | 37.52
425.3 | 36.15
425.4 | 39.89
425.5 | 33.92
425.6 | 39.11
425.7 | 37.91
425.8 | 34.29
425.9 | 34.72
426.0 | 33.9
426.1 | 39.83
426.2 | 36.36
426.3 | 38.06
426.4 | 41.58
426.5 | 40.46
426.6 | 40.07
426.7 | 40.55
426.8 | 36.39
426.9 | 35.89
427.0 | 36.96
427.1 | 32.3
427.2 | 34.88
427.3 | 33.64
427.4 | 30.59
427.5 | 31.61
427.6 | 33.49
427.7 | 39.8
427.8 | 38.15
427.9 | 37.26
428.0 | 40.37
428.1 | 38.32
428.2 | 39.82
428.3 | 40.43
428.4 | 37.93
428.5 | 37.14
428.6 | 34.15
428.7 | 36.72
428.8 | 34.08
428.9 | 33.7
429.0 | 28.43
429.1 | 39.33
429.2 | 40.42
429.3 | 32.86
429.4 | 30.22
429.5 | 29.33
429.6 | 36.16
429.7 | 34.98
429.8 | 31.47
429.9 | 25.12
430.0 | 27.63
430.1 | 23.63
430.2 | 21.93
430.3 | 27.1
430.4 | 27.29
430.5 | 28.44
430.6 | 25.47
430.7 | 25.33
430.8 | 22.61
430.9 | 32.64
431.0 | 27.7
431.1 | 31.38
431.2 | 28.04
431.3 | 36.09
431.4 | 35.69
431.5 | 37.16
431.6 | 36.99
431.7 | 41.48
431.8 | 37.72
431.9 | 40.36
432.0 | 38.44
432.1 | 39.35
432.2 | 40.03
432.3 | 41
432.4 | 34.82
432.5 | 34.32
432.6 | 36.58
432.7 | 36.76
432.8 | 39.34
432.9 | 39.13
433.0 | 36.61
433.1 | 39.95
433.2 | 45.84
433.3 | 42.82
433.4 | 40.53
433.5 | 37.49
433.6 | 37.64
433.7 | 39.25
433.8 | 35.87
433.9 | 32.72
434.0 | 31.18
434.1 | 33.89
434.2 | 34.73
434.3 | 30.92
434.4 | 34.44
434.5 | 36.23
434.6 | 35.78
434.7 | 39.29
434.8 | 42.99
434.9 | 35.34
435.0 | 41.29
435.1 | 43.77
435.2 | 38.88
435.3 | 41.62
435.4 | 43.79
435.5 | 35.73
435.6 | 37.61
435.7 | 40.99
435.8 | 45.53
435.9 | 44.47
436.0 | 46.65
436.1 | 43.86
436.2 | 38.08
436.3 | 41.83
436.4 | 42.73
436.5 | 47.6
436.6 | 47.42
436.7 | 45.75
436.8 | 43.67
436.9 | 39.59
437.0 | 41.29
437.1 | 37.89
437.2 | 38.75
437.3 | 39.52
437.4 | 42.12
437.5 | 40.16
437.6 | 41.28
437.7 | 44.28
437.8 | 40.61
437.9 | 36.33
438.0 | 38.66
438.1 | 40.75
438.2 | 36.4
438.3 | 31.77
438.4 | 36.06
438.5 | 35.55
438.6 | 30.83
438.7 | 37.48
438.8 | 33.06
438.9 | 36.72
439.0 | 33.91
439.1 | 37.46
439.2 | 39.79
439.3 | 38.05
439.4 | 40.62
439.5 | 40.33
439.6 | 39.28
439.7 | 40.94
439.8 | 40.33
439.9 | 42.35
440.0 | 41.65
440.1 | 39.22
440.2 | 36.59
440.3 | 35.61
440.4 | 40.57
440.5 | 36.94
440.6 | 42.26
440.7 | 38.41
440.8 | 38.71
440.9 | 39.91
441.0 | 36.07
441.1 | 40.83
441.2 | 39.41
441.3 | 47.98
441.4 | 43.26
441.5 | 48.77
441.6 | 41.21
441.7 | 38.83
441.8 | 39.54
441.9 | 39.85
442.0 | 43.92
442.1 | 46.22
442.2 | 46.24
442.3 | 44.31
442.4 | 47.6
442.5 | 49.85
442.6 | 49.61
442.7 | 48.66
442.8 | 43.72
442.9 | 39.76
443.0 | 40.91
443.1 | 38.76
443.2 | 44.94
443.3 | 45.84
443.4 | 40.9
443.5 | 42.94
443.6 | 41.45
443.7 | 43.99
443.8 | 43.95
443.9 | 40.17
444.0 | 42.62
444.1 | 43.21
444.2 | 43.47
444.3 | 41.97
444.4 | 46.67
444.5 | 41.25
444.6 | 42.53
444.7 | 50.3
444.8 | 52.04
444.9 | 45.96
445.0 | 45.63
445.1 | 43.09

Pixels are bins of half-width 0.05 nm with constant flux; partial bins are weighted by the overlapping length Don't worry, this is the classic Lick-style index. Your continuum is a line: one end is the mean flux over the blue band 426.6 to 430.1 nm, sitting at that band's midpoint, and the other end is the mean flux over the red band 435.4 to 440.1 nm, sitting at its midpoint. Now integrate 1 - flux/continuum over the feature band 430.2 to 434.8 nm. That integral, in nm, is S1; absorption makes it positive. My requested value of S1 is 0.25 nm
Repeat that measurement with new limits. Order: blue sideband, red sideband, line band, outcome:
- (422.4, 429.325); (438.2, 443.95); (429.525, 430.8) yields 0.34 nm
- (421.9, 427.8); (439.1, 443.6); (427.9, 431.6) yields 0.56 nm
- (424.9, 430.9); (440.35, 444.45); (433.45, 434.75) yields 0.09 nm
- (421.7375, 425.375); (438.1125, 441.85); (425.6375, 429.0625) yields 0.05 nm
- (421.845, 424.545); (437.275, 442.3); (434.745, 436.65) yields -0.16 nm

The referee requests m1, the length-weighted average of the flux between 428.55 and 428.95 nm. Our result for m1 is 34.7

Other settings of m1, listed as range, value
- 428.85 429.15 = 33.8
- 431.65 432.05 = 39.5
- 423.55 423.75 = 36.3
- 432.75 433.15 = 38.8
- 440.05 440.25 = 37.9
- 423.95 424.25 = 39.1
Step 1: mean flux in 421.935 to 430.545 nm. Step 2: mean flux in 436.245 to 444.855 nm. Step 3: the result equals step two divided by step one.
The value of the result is 1.17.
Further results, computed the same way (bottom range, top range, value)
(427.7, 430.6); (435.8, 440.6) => 1.19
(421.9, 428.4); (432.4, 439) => 1.06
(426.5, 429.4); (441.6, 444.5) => 1.20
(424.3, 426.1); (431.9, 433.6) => 1.06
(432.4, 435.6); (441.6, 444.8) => 1.16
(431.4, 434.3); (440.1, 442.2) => 1.08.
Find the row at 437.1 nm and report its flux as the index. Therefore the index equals 37.89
